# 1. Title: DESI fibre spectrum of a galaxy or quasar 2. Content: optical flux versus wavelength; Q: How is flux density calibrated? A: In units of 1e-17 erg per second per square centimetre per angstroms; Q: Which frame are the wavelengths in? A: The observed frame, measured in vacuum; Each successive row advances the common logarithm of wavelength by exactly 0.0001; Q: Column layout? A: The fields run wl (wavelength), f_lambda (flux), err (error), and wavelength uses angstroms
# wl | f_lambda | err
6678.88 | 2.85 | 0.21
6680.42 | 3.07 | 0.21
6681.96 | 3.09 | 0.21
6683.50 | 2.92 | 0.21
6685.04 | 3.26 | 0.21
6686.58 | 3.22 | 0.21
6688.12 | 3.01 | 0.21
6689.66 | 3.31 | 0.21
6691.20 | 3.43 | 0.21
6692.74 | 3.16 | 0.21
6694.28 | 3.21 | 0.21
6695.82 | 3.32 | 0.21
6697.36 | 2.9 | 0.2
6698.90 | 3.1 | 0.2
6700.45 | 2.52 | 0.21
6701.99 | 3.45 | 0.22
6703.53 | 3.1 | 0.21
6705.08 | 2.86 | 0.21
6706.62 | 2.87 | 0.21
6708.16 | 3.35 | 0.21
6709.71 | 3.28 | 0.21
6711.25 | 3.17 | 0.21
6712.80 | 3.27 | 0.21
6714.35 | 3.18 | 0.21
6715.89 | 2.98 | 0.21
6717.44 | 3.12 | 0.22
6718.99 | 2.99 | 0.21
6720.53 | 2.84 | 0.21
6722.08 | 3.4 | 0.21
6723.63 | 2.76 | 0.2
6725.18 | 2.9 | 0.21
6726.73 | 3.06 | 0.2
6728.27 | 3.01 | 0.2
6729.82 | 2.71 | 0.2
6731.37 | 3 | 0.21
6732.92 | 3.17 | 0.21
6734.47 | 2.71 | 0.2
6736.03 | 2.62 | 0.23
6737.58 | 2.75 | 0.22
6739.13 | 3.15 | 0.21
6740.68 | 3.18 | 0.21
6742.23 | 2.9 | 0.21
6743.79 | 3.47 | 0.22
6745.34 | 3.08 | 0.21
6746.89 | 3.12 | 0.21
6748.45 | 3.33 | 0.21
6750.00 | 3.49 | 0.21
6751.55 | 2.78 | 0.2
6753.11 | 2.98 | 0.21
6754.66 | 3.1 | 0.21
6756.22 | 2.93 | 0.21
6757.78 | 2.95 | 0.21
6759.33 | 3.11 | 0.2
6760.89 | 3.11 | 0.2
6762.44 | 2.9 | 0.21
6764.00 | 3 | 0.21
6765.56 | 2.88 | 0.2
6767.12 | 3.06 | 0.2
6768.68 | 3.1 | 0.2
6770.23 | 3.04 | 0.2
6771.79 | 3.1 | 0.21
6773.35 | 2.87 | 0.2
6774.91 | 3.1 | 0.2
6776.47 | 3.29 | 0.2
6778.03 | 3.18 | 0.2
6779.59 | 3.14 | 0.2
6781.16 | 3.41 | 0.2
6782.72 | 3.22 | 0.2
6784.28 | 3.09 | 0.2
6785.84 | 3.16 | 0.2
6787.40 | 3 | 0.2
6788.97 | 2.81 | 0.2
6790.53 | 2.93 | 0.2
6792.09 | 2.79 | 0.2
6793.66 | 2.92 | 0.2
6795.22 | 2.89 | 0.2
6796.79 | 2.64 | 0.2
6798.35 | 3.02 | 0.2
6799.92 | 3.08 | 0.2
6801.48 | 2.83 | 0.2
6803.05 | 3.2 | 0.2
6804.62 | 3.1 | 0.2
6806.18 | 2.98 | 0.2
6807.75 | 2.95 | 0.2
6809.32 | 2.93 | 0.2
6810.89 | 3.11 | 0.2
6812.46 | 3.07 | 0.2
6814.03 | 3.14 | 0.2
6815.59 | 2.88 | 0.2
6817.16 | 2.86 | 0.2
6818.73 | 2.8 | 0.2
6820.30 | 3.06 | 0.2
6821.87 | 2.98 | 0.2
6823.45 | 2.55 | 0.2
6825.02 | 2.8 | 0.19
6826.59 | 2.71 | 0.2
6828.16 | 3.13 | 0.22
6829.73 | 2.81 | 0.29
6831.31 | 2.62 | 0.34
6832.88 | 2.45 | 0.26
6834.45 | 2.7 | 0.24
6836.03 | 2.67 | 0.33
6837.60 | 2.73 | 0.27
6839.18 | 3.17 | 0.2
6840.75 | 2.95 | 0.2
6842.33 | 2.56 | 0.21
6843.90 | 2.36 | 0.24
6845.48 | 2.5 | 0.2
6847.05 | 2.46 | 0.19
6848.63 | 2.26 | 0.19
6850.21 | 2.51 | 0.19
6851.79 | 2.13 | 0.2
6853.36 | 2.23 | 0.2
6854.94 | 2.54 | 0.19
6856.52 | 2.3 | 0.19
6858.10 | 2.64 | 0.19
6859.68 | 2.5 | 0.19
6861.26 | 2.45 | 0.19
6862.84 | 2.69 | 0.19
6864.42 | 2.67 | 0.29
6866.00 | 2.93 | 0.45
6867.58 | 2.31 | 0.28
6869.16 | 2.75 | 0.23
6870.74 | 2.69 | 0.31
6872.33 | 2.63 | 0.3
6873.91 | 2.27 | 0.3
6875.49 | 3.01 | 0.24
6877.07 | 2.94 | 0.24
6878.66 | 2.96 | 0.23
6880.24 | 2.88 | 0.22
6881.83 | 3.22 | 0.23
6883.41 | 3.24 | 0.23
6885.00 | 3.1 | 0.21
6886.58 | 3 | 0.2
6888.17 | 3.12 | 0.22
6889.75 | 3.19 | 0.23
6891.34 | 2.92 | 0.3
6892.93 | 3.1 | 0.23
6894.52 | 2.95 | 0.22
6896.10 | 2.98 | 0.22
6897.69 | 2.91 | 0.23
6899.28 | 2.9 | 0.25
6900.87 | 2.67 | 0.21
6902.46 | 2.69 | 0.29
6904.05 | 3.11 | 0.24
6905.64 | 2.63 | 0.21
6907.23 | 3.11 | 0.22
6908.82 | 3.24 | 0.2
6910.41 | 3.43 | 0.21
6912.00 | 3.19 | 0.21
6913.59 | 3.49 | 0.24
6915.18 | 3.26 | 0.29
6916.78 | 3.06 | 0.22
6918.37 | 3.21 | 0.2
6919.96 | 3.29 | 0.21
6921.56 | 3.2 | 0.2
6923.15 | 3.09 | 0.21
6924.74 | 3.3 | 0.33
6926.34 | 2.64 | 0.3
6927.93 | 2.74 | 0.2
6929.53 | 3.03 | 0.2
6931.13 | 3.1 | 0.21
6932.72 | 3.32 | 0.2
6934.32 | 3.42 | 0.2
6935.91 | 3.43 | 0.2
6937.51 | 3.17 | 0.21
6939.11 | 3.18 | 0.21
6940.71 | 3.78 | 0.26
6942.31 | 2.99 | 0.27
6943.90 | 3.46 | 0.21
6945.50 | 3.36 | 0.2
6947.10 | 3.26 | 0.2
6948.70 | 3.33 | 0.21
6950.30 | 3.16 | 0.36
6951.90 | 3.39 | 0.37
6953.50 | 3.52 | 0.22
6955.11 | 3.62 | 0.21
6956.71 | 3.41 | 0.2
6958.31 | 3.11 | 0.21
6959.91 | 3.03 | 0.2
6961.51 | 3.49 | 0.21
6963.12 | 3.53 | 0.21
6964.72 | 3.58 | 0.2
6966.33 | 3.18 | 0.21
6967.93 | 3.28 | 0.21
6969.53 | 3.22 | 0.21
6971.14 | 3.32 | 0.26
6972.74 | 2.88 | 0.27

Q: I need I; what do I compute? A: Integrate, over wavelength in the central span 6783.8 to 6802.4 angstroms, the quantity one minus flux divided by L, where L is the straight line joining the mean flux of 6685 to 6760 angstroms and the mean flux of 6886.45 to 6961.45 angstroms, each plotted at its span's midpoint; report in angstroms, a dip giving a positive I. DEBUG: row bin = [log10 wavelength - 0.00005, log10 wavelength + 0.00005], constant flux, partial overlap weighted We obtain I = 1.0 angstroms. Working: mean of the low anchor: 3.07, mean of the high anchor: 3.16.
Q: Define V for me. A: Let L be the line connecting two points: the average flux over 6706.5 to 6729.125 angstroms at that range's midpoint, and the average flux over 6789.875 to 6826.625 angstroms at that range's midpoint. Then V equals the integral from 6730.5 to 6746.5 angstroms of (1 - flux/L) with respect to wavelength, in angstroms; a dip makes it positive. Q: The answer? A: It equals 0.2 angstroms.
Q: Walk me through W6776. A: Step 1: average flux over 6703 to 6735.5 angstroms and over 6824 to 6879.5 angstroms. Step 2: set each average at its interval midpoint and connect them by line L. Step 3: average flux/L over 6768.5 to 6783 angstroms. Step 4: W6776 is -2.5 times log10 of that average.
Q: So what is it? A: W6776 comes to -0.10 mag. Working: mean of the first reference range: 3.03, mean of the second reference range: 2.63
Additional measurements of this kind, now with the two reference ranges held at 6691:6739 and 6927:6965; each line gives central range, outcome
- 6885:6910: 0.09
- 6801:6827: 0.07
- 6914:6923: 0.02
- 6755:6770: 0.03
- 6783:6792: 0.04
